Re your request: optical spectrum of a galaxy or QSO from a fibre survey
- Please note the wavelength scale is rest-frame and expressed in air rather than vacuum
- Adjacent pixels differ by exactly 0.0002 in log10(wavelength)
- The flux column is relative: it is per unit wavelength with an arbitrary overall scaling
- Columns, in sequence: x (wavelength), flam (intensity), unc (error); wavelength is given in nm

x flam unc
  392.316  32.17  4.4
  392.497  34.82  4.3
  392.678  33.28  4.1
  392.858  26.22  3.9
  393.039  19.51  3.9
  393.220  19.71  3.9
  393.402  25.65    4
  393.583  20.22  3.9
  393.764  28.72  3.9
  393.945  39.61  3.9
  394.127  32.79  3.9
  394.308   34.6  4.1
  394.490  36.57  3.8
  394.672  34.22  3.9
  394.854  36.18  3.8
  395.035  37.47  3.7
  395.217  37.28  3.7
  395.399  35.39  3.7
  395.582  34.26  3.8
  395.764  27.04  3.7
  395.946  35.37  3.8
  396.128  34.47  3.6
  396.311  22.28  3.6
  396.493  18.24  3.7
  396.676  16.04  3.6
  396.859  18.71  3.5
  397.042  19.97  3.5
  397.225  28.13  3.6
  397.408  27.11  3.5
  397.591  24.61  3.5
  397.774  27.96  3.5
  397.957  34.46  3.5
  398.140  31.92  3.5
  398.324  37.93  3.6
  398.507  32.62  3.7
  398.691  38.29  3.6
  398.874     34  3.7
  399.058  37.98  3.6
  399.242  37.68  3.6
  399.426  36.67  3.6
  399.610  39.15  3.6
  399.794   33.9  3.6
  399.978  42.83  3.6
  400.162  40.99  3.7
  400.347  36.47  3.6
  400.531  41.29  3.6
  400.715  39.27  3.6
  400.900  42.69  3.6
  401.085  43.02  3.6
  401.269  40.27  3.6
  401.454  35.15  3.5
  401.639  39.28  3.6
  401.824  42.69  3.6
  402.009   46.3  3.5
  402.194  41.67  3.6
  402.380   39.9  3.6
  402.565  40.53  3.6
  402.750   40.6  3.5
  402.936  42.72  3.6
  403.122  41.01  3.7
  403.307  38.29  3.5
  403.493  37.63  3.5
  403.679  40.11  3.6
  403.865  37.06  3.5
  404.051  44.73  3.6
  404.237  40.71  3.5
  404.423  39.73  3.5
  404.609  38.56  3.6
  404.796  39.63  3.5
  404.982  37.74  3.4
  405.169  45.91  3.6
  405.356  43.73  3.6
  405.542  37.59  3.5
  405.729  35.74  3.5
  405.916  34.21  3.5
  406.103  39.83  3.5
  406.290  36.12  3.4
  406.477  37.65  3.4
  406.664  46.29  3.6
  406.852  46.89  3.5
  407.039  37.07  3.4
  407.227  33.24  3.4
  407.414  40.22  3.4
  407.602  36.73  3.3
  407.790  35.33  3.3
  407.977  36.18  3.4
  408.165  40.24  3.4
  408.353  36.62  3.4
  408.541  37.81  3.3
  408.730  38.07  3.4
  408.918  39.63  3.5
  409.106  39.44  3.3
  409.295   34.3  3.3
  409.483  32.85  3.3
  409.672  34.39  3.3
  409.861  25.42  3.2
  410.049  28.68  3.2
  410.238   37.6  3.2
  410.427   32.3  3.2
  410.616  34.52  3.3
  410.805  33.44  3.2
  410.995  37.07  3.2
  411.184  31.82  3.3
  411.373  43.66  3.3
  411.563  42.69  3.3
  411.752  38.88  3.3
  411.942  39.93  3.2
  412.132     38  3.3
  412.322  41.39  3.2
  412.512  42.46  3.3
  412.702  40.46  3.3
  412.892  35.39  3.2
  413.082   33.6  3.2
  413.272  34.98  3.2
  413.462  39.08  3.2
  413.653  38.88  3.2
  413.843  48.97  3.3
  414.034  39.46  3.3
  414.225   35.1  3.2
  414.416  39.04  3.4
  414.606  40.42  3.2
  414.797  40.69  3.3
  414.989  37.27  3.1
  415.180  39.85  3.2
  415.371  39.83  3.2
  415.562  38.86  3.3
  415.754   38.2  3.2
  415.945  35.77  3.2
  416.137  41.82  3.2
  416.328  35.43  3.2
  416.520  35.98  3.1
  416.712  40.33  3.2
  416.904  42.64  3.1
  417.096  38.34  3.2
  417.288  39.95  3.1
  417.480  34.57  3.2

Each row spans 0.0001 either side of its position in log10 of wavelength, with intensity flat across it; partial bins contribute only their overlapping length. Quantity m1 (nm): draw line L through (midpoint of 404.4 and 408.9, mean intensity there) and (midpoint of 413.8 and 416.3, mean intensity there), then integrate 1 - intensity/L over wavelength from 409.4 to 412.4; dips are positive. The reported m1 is 0.25 nm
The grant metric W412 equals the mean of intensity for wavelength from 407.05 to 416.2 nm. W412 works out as 37.5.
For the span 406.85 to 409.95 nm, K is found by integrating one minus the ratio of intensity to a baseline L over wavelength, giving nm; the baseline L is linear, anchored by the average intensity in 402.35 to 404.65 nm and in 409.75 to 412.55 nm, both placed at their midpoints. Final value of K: 0.11 nm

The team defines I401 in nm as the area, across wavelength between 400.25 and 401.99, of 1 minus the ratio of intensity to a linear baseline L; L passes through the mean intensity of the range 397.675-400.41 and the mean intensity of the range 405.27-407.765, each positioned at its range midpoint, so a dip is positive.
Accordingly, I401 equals -0.16 nm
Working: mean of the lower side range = 36.2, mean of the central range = 40.3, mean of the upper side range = 38.8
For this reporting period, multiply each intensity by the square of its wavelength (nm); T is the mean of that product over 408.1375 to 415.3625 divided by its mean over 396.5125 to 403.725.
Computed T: 1.1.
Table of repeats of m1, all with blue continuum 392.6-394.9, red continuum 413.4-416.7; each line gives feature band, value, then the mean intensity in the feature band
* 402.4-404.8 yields -0.429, 40.1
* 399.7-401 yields -0.282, 39.7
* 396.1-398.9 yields 0.334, 27.6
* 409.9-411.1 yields 0.116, 33.5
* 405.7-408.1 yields -0.183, 38.2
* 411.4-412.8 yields -0.106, 40.7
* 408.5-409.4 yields -0.034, 37.8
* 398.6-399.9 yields -0.193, 36.9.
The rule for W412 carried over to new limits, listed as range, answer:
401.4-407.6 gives 39.9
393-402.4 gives 33.5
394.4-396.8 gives 31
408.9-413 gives 36.5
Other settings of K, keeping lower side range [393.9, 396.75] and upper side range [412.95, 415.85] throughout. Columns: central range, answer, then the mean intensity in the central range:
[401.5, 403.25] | -0.35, 41.4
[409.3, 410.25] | 0.15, 31.5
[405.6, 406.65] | -0.05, 37.5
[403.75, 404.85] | -0.15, 40.1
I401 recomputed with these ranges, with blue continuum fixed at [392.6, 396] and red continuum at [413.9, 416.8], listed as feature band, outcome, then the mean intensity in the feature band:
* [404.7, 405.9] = -0.16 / 39.7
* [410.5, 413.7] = -0.04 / 38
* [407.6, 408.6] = -0.03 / 37.2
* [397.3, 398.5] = 0.06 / 30.8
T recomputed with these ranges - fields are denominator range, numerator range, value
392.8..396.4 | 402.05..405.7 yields 1.37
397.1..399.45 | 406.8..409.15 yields 1.22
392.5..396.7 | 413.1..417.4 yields 1.43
